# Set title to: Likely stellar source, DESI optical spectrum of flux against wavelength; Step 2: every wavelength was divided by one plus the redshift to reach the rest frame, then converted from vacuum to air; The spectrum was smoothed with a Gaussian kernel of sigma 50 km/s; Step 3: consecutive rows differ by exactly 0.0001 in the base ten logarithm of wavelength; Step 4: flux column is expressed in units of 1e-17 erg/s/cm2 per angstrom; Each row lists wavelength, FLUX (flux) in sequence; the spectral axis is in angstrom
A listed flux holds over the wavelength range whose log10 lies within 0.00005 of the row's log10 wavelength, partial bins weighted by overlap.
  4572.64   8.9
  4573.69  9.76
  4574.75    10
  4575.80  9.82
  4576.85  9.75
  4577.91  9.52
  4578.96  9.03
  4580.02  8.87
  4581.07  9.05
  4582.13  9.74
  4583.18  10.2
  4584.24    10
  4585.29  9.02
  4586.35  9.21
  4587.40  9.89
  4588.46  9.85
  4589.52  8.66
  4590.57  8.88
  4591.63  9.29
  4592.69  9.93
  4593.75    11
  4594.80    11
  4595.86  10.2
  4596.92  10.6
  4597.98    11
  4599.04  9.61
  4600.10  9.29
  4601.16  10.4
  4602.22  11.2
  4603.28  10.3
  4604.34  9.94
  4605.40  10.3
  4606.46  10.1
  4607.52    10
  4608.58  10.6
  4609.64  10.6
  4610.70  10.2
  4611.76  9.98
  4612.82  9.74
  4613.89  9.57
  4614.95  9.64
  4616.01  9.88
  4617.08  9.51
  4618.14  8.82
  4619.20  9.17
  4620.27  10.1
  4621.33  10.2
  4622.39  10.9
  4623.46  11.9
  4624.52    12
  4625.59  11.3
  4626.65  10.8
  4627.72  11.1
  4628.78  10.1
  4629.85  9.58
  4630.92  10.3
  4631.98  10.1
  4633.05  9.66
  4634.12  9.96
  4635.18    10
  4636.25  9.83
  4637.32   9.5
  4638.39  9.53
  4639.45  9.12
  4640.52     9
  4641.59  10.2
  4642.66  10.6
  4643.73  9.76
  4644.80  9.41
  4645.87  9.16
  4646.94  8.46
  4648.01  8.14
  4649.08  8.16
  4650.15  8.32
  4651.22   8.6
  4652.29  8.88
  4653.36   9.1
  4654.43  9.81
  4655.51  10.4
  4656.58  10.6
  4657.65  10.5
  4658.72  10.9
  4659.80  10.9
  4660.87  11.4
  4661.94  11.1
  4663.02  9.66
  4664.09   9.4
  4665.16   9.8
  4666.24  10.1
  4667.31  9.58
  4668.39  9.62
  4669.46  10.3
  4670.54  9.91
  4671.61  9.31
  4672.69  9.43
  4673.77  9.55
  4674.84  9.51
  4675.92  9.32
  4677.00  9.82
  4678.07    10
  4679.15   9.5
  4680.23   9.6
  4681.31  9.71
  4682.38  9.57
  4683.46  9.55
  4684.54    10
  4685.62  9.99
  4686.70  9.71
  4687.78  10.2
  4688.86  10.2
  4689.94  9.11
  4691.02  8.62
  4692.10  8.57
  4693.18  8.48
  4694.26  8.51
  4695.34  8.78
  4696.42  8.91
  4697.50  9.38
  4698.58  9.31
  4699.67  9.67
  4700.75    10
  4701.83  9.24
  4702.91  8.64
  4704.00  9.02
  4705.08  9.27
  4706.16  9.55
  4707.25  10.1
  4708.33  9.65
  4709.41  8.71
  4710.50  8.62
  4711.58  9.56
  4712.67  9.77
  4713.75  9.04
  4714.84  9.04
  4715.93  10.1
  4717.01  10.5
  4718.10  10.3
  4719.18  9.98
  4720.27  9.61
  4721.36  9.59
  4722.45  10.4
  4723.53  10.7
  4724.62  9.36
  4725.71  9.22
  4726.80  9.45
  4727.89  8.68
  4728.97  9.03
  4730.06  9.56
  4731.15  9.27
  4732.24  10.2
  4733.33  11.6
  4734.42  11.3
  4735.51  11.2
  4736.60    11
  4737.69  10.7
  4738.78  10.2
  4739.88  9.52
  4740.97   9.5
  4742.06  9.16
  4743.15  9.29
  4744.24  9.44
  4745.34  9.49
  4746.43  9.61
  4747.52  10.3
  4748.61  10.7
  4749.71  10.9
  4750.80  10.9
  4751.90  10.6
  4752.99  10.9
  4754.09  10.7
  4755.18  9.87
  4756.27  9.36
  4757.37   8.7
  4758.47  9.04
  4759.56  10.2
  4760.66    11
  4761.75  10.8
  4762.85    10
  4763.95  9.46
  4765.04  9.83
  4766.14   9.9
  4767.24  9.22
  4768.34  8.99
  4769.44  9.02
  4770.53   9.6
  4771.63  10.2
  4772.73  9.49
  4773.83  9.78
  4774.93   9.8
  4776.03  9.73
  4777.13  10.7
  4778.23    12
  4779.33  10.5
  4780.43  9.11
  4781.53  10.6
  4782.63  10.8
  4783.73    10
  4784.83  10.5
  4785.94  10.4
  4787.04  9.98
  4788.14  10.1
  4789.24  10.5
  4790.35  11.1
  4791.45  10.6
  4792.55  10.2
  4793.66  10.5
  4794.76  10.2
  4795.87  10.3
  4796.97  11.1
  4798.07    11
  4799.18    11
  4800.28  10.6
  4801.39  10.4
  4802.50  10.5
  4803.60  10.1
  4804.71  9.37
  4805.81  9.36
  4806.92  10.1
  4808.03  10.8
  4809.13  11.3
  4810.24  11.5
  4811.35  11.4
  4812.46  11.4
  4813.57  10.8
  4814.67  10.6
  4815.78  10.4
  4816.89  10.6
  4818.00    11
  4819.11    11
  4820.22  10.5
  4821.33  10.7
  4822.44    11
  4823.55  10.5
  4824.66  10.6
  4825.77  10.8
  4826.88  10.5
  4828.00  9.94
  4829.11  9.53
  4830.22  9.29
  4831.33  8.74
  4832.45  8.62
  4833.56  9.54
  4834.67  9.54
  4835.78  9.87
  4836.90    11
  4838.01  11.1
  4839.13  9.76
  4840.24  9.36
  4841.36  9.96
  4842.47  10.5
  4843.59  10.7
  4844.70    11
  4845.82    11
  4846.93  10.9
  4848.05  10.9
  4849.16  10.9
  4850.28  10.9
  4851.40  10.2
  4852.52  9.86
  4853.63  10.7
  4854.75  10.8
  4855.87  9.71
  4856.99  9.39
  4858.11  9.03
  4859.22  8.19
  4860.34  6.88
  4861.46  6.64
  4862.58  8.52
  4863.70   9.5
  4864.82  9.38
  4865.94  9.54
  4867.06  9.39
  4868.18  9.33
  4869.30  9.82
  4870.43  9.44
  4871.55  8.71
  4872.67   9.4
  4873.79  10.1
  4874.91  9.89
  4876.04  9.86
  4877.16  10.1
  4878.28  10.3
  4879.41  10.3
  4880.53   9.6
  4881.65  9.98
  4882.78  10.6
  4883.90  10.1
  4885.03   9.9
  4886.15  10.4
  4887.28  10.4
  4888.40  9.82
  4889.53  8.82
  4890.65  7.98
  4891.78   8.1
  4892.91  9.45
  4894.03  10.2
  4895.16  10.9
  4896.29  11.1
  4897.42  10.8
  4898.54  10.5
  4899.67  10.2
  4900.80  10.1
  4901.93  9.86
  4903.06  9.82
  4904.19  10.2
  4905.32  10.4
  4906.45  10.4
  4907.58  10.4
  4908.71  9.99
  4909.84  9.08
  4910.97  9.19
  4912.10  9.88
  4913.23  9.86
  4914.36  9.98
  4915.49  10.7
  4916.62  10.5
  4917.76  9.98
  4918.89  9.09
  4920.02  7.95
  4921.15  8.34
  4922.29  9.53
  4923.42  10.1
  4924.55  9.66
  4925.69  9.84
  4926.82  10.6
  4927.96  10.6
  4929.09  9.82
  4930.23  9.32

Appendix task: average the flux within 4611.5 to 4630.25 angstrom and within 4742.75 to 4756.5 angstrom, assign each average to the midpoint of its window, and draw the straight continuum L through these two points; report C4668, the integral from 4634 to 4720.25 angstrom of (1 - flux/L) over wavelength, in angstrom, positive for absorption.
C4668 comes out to 5.6 angstrom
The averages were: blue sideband 10.2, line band 9.56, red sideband 10.2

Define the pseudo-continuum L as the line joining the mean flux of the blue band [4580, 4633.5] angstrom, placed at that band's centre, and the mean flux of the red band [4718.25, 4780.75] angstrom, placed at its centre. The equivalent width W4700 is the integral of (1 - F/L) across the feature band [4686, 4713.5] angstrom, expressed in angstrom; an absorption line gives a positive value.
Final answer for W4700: 2.1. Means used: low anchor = 10.1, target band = 9.27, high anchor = 9.98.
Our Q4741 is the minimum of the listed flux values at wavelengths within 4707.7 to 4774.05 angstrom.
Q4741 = 8.62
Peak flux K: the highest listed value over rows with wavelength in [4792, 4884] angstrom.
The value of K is 11.5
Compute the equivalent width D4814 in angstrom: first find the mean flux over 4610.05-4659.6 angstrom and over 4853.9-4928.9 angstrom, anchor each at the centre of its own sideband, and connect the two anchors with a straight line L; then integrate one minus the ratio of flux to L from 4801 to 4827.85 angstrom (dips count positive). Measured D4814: -2.45 angstrom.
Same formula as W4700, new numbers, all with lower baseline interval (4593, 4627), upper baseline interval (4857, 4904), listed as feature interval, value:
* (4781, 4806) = -1.5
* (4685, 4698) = 1.1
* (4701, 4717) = 1.1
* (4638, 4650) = 1.2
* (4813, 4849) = -2.3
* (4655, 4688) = 0.6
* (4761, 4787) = -0.4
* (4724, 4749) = 0.2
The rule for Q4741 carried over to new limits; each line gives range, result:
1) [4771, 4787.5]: 9.11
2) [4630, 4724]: 8.14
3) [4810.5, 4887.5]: 6.64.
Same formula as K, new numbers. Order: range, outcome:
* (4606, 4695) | 12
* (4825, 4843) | 11.1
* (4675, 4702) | 10.2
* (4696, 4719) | 10.5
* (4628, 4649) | 10.6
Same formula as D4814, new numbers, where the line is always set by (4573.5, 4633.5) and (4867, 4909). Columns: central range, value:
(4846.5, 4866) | 0.8 angstrom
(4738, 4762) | -0.1 angstrom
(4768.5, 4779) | -0.1 angstrom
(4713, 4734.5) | 0.4 angstrom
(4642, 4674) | 1.0 angstrom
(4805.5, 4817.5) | -1.0 angstrom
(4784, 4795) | -0.5 angstrom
